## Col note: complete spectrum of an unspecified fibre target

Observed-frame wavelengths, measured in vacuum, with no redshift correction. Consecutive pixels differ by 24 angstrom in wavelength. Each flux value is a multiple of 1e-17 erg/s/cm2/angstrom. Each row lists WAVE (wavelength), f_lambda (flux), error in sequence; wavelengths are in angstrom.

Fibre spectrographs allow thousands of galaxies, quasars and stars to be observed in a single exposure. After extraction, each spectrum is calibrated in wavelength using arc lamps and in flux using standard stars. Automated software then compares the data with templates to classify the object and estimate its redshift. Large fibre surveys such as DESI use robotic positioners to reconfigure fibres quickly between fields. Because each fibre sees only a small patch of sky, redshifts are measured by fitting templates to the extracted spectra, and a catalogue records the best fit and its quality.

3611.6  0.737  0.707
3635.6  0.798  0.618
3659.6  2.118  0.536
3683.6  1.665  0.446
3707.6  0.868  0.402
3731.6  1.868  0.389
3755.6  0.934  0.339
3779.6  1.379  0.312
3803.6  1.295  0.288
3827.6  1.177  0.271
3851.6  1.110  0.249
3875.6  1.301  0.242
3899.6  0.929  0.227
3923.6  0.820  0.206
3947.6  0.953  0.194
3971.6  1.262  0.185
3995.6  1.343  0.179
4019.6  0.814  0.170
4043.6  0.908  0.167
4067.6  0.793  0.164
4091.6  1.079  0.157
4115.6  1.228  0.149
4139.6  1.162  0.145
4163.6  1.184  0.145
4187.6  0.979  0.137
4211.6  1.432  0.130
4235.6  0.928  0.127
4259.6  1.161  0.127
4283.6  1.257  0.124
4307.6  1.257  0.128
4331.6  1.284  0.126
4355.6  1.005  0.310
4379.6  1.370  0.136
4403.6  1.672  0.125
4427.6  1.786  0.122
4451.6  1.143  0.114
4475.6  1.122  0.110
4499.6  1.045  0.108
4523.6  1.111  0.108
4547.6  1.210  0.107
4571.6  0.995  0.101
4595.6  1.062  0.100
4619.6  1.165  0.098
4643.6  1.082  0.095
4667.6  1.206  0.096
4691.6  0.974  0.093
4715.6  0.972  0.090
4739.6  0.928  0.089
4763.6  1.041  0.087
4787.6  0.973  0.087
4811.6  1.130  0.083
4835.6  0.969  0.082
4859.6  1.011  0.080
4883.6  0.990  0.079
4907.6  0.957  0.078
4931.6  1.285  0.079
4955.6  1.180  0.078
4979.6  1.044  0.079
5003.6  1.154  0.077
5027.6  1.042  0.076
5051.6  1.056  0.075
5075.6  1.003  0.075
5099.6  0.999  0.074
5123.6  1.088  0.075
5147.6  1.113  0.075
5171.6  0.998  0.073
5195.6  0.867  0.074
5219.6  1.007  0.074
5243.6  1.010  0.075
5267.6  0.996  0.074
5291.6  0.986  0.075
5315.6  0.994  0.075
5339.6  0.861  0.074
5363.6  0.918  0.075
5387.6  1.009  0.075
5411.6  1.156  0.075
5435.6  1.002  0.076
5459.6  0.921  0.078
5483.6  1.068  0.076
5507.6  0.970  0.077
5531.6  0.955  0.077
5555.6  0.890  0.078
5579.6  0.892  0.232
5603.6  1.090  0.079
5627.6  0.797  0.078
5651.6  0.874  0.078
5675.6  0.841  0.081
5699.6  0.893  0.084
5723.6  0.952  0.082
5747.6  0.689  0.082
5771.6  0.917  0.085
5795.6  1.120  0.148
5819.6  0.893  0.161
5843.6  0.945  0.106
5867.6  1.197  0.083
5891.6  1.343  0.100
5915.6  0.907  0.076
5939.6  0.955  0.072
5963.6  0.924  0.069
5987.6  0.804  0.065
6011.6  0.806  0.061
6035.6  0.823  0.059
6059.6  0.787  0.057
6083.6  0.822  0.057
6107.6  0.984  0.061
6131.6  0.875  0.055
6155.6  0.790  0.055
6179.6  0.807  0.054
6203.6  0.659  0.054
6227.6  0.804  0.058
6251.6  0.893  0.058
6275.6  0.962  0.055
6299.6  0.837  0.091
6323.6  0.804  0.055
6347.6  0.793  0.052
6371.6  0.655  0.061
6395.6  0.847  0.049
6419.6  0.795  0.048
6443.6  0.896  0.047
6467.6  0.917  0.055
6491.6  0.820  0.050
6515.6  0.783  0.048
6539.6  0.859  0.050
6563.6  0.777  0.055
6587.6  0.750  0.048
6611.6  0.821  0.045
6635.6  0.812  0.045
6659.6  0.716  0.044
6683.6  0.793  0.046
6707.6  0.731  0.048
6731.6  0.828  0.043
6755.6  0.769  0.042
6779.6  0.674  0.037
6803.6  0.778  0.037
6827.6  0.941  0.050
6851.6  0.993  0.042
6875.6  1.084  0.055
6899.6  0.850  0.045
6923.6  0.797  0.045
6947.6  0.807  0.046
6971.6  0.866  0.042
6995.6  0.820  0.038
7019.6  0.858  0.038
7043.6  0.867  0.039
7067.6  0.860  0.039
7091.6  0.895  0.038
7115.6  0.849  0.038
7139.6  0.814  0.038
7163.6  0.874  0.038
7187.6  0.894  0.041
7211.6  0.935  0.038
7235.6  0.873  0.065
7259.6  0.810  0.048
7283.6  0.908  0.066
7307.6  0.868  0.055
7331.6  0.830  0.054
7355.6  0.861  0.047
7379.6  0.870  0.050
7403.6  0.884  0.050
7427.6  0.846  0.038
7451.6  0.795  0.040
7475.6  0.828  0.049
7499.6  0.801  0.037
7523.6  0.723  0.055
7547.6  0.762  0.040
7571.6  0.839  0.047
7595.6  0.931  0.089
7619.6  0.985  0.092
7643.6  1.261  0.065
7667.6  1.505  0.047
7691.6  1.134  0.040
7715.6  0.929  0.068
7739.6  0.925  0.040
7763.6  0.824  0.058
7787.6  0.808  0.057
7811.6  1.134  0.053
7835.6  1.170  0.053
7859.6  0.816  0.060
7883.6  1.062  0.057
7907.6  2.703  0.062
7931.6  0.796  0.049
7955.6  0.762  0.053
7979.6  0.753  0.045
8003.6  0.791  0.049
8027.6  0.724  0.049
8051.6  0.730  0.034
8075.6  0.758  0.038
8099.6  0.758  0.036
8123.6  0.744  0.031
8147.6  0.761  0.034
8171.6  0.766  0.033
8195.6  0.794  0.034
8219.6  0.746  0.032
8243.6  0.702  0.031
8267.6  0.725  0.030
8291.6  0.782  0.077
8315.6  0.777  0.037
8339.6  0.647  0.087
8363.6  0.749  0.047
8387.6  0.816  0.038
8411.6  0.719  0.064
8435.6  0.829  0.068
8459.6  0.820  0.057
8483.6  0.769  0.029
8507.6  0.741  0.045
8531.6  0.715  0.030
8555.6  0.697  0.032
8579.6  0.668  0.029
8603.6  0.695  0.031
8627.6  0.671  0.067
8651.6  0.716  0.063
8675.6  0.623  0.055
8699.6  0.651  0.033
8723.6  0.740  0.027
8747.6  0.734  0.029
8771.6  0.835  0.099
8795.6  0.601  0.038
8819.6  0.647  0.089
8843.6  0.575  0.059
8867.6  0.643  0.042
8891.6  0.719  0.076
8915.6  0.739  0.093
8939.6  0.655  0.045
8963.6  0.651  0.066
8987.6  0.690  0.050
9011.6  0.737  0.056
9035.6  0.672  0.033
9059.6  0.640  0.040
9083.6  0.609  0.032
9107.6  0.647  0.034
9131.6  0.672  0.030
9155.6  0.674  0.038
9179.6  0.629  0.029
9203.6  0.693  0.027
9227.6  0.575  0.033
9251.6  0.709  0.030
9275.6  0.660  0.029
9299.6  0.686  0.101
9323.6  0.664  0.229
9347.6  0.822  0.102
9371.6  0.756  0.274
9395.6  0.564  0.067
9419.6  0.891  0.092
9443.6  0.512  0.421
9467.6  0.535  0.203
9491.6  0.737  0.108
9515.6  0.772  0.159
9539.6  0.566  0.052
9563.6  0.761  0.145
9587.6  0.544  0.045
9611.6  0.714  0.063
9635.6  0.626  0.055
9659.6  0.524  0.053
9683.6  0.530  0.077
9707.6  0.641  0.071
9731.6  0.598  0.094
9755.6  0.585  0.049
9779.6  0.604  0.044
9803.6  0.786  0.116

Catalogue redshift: 0.577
